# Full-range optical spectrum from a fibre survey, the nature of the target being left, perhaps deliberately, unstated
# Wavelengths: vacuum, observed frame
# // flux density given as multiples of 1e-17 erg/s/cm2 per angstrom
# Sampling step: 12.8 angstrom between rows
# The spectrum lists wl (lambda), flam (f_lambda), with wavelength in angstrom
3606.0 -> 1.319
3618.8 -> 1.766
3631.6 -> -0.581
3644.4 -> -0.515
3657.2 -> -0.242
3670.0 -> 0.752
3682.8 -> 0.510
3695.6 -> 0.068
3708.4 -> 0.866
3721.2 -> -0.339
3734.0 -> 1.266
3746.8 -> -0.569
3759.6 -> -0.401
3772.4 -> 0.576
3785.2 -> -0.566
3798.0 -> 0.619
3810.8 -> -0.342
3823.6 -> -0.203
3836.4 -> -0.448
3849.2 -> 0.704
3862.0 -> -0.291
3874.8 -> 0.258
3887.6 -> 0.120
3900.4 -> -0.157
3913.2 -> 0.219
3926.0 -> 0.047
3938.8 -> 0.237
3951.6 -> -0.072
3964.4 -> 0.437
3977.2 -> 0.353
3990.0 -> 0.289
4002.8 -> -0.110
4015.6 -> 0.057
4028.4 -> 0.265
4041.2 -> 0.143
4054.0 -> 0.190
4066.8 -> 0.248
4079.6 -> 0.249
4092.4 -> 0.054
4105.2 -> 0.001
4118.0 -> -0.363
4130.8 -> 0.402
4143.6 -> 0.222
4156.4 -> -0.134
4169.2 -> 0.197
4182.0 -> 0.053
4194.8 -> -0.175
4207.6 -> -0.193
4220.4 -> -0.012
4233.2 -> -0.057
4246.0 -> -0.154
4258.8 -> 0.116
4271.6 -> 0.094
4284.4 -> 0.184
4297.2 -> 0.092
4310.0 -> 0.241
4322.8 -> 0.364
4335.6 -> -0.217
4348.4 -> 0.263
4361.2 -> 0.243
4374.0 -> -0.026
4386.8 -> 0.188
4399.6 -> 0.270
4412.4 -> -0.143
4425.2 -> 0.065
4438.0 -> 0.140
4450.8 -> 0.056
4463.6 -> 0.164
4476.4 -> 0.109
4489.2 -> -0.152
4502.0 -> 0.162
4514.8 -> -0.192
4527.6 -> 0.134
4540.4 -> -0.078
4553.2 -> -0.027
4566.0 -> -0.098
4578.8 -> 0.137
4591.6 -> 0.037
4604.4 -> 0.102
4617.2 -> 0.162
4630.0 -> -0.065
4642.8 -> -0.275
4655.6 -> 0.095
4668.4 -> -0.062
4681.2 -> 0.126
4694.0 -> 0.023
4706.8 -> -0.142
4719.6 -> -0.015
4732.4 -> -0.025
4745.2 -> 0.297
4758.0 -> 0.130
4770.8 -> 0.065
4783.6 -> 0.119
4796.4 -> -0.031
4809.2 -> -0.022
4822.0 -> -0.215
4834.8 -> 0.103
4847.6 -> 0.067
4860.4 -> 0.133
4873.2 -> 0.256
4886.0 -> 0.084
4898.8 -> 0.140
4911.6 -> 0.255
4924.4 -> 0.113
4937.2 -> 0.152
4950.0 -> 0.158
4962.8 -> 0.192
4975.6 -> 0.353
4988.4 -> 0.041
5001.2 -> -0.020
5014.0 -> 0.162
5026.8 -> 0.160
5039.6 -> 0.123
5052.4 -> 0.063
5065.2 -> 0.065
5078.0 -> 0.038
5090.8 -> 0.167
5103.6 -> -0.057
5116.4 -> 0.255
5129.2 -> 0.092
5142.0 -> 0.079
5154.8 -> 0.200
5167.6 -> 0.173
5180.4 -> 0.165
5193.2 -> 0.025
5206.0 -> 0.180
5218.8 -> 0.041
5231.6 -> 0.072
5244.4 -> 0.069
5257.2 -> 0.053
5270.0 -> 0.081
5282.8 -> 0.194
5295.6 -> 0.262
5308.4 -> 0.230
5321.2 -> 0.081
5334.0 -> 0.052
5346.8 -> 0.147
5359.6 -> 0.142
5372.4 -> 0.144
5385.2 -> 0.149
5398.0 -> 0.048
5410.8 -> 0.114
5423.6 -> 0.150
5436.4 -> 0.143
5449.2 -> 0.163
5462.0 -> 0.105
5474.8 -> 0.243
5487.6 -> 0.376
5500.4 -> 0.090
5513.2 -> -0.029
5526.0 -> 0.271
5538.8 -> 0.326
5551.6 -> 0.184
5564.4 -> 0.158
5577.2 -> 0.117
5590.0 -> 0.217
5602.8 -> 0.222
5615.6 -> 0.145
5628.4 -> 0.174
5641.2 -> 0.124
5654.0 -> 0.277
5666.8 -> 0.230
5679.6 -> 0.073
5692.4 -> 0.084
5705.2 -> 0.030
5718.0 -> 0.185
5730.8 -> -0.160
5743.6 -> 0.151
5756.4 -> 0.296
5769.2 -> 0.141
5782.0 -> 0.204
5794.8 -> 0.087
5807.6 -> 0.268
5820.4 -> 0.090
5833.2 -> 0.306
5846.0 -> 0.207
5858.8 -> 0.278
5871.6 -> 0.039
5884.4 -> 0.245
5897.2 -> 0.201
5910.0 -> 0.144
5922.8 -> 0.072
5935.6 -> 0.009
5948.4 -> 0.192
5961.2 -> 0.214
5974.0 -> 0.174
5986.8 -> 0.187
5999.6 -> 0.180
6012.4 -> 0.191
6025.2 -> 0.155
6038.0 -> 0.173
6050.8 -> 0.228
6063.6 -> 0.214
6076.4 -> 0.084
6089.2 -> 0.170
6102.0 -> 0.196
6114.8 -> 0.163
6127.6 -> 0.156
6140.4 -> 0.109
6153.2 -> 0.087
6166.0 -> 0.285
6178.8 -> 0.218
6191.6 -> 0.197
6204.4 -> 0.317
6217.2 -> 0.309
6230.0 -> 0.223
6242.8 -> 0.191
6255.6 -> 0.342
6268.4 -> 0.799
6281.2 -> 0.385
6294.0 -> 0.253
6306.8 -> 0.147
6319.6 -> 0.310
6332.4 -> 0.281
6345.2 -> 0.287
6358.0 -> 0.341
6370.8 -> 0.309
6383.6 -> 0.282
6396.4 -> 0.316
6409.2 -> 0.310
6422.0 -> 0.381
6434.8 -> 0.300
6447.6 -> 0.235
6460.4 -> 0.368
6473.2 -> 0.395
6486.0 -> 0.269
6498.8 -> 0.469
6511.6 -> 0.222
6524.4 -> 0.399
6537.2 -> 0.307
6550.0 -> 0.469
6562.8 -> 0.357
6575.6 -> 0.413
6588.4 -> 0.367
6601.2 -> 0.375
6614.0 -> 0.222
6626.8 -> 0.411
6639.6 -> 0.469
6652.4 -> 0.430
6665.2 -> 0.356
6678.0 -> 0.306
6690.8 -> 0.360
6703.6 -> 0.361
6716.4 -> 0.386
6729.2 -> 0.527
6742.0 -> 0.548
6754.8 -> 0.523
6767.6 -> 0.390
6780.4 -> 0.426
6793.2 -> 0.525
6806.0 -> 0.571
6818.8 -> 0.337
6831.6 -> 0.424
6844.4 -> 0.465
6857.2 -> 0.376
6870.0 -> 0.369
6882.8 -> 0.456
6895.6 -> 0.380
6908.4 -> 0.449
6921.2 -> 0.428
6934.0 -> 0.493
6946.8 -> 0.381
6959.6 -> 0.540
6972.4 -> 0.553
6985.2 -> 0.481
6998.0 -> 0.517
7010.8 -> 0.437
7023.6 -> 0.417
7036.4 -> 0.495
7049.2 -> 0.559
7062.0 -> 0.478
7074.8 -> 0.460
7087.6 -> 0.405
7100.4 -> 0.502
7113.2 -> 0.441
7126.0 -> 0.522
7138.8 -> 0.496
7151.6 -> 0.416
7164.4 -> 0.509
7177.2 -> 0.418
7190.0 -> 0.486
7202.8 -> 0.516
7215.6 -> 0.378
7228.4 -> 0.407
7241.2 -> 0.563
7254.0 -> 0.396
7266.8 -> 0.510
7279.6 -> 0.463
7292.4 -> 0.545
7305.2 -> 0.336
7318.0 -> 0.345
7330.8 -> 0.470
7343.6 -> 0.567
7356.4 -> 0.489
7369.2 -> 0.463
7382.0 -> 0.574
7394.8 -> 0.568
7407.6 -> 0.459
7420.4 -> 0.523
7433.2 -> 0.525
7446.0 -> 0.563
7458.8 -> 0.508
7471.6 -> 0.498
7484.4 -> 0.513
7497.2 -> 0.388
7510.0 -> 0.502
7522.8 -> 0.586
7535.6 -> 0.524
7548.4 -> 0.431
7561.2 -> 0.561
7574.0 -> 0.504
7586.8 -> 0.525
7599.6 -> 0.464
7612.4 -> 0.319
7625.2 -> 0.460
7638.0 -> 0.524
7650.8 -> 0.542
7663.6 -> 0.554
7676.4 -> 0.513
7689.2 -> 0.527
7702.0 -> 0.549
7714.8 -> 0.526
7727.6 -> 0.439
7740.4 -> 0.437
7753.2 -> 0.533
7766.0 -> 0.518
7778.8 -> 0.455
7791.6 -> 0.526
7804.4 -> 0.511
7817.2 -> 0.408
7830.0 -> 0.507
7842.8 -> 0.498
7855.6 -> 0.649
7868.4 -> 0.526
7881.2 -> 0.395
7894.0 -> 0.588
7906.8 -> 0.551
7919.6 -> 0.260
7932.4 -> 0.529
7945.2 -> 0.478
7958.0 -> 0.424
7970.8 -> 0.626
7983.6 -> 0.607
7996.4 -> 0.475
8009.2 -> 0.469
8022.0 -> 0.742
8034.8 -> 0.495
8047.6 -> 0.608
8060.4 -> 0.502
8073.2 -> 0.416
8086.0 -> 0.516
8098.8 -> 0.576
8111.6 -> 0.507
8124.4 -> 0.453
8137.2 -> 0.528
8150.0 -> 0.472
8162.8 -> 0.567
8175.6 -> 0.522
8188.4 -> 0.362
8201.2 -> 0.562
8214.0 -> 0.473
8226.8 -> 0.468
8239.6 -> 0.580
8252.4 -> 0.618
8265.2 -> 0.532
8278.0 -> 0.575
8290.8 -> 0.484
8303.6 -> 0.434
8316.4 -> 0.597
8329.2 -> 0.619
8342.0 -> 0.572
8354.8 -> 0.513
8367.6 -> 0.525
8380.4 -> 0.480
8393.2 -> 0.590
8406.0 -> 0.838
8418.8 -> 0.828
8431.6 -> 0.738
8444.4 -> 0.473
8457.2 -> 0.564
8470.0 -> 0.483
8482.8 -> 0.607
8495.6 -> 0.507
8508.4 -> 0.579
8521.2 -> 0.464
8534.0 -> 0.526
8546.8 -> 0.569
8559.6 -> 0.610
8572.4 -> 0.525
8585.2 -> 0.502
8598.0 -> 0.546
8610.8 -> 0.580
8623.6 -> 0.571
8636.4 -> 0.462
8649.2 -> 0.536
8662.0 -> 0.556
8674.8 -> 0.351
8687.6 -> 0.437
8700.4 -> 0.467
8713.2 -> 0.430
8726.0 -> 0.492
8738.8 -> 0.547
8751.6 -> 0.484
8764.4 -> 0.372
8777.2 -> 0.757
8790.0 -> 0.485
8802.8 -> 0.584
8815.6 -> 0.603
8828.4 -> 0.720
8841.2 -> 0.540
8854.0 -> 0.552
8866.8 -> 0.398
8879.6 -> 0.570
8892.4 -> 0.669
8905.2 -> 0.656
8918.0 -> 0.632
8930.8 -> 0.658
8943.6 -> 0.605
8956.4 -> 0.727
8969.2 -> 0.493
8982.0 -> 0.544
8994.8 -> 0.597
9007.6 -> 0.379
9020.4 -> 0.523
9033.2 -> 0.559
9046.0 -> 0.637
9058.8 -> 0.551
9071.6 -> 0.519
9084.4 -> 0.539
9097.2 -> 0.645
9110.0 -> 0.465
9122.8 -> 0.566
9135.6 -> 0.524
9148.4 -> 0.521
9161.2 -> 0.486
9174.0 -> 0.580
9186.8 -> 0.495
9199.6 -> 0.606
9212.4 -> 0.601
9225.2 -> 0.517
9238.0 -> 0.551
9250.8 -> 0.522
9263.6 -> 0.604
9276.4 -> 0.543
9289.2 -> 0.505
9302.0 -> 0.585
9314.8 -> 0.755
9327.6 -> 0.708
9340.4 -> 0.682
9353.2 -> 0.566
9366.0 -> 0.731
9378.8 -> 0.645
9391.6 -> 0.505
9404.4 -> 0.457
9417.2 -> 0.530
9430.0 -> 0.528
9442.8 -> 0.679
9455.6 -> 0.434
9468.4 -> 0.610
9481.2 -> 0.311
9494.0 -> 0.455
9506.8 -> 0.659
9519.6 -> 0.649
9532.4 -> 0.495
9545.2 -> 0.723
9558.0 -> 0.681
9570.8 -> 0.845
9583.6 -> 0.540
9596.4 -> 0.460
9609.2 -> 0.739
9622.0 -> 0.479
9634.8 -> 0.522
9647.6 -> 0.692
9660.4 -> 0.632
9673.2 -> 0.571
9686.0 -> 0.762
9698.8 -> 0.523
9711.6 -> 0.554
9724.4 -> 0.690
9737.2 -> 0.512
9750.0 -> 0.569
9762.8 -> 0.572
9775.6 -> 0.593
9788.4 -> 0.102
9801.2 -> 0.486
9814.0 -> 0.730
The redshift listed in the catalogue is 0.680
